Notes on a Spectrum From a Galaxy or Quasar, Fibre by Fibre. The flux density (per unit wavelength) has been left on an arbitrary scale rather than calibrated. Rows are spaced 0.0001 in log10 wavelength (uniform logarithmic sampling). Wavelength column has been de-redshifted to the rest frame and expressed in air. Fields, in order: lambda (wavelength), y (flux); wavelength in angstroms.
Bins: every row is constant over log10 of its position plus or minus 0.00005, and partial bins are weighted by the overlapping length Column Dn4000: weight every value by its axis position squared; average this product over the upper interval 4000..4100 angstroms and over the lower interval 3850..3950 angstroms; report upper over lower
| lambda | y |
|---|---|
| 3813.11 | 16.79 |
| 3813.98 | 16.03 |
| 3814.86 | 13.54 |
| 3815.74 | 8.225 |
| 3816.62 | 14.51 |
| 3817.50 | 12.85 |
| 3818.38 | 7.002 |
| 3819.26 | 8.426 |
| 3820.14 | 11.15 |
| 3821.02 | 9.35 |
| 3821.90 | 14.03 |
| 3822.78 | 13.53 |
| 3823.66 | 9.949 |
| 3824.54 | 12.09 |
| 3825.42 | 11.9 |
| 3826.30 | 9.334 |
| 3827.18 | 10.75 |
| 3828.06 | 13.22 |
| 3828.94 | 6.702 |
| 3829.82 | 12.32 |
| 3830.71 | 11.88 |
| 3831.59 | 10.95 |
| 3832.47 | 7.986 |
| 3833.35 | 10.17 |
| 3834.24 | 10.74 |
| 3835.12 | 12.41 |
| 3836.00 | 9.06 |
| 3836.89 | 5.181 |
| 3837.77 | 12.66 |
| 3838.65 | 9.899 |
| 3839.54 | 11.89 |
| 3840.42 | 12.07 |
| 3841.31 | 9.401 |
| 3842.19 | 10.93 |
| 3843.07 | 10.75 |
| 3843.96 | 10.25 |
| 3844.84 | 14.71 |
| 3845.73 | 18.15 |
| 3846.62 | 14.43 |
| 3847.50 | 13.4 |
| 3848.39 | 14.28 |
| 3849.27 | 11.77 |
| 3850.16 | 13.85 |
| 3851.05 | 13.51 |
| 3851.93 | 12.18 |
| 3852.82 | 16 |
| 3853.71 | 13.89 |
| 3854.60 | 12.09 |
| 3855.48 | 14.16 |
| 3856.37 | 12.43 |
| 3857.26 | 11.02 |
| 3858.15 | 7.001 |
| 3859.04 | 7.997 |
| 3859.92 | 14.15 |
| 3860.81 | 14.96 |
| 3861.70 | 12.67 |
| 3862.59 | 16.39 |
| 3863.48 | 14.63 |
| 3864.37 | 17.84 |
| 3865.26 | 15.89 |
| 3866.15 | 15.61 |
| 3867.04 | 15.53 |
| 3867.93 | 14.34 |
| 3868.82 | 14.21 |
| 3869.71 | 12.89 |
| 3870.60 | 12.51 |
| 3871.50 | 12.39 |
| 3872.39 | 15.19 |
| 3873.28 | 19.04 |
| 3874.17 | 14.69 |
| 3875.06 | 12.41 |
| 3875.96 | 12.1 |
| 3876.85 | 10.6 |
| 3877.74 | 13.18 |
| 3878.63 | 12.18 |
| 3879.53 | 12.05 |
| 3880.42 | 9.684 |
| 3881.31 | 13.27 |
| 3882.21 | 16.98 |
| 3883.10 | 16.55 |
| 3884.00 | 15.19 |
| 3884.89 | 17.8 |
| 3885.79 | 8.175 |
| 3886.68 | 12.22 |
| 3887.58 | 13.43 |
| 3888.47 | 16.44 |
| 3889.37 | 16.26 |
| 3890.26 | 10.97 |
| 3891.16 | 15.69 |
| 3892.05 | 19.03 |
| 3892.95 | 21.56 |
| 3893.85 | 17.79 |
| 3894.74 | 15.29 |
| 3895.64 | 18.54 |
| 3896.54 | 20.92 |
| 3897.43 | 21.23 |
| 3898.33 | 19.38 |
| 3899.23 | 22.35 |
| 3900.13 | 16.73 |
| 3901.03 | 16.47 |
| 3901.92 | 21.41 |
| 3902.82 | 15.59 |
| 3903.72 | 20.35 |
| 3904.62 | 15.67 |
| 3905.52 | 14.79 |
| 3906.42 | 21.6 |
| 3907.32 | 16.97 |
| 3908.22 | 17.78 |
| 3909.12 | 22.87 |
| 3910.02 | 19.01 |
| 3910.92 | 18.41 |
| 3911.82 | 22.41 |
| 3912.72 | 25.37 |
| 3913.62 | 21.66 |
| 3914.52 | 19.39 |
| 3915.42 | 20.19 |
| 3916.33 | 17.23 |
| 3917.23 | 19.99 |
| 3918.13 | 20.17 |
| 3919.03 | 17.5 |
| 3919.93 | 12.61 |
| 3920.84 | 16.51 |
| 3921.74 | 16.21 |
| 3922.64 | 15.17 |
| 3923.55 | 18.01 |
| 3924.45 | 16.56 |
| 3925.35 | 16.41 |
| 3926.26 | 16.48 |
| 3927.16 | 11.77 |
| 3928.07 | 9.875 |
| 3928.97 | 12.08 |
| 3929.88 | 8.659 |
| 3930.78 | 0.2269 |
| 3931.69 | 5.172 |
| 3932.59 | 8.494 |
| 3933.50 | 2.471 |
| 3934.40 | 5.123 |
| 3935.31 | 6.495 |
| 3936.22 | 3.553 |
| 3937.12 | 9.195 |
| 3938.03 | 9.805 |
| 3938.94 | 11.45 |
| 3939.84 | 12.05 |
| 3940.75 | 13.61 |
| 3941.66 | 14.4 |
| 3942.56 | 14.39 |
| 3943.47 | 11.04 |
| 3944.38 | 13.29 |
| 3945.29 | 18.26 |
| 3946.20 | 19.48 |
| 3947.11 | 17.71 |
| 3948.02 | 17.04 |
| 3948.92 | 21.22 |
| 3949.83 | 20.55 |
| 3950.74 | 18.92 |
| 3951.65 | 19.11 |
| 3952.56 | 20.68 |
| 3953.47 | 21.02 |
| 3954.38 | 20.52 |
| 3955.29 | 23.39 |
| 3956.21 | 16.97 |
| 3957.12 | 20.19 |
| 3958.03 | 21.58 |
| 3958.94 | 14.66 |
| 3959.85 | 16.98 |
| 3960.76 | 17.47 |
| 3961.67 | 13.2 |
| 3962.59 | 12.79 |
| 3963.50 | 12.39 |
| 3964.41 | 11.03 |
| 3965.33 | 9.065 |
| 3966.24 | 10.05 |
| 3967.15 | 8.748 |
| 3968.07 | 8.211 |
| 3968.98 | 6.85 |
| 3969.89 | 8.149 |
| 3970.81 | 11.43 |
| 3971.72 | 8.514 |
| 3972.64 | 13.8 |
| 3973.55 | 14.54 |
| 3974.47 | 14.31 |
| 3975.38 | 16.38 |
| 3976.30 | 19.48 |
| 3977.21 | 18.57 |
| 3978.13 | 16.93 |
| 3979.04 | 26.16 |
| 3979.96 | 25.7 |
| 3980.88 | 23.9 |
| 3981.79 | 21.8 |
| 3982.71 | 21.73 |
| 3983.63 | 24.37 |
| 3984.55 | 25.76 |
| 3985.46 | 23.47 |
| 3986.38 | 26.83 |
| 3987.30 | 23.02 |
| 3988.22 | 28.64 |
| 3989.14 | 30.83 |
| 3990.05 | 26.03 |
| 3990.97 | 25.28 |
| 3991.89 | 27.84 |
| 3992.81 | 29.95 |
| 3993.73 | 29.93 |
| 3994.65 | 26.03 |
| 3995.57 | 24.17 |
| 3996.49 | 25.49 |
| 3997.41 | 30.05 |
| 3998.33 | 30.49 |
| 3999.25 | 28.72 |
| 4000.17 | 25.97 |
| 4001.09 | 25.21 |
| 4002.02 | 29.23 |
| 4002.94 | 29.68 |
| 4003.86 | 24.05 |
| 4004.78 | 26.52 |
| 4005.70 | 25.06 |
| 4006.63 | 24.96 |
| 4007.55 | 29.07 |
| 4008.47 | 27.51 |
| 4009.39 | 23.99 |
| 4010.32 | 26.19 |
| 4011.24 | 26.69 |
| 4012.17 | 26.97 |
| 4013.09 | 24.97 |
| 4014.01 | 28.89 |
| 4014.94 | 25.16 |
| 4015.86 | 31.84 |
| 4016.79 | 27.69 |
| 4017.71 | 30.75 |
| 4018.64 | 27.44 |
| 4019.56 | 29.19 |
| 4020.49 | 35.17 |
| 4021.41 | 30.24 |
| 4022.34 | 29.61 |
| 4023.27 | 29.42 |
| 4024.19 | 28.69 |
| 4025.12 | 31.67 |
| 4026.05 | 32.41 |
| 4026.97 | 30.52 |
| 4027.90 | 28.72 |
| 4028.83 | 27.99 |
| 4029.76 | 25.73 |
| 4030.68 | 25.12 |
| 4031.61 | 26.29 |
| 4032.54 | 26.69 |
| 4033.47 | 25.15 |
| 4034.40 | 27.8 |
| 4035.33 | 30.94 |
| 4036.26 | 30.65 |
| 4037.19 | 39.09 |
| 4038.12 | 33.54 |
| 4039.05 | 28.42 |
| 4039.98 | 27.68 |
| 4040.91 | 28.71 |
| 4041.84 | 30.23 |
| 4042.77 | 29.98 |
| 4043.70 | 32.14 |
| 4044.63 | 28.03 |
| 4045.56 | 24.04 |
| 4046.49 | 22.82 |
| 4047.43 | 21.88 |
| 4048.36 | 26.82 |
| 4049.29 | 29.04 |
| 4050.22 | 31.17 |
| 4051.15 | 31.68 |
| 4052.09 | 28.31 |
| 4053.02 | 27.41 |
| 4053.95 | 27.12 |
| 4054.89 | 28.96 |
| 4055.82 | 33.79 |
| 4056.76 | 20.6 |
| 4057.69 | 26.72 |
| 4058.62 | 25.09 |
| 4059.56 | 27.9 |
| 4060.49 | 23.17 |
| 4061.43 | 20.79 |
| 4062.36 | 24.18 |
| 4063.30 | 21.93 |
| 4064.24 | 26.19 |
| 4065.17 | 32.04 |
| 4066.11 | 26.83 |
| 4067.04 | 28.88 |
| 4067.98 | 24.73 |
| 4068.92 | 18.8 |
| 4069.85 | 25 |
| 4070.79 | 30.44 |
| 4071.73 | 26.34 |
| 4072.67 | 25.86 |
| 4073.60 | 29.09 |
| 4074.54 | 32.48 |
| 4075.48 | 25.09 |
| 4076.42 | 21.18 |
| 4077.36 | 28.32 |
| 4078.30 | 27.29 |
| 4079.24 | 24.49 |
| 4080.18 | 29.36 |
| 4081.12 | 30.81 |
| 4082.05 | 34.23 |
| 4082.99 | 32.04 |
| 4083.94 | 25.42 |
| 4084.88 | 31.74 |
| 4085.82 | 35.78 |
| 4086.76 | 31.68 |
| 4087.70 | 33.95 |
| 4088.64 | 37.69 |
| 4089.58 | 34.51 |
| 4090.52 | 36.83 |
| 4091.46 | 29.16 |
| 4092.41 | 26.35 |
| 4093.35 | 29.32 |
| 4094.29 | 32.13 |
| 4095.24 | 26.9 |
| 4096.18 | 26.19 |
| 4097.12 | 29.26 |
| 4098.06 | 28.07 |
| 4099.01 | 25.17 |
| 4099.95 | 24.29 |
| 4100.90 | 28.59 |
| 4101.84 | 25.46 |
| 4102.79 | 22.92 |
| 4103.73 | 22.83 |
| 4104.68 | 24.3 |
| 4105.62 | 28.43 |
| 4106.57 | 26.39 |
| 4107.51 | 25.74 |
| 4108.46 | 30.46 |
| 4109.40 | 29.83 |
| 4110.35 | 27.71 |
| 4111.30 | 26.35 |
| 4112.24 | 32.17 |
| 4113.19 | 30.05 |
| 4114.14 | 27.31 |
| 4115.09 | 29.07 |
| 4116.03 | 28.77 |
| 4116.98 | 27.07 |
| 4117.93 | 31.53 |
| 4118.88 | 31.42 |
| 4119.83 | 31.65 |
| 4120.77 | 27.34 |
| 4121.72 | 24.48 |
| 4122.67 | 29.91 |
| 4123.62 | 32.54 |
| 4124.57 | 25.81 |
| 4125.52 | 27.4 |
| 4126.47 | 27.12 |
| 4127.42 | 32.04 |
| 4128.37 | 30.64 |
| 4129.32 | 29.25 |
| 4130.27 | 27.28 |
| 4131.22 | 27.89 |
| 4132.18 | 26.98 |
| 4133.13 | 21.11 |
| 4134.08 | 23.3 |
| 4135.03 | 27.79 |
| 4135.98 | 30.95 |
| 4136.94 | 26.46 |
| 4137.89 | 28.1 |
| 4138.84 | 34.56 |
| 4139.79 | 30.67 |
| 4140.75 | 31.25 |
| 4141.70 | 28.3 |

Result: 2.0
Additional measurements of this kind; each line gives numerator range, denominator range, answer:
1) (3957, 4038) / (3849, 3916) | 1.61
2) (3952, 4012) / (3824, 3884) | 1.80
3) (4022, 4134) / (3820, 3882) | 2.54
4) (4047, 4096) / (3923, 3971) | 2.24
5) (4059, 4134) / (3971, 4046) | 1.10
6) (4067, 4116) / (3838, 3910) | 2.14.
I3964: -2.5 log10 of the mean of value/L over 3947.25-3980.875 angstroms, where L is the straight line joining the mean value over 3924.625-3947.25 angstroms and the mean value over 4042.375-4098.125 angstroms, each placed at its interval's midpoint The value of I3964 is -0.13 mag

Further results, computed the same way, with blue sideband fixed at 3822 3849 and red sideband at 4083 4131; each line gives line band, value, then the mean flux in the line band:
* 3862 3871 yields -0.12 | 15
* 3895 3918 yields -0.21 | 19.4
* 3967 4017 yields -0.08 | 23.4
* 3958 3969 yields 0.50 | 12.4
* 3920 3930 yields 0.19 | 14.4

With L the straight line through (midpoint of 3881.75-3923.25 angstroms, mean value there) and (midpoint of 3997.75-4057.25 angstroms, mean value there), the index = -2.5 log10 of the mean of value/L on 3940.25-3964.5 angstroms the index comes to 0.27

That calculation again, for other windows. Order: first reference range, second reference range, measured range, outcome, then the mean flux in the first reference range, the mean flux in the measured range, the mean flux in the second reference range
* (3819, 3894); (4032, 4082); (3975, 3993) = -0.087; 12.9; 24.1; 27.5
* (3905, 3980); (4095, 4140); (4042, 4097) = -0.155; 15.1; 28.1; 27.9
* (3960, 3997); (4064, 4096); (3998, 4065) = -0.152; 19.2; 27.9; 29.1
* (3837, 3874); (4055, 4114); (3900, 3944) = 0.179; 13.3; 14.7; 27.9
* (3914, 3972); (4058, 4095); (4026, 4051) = -0.178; 14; 28.6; 28.4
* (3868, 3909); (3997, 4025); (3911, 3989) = 0.346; 15.8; 15.9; 28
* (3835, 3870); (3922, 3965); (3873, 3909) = -0.201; 12.9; 16.1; 14.1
